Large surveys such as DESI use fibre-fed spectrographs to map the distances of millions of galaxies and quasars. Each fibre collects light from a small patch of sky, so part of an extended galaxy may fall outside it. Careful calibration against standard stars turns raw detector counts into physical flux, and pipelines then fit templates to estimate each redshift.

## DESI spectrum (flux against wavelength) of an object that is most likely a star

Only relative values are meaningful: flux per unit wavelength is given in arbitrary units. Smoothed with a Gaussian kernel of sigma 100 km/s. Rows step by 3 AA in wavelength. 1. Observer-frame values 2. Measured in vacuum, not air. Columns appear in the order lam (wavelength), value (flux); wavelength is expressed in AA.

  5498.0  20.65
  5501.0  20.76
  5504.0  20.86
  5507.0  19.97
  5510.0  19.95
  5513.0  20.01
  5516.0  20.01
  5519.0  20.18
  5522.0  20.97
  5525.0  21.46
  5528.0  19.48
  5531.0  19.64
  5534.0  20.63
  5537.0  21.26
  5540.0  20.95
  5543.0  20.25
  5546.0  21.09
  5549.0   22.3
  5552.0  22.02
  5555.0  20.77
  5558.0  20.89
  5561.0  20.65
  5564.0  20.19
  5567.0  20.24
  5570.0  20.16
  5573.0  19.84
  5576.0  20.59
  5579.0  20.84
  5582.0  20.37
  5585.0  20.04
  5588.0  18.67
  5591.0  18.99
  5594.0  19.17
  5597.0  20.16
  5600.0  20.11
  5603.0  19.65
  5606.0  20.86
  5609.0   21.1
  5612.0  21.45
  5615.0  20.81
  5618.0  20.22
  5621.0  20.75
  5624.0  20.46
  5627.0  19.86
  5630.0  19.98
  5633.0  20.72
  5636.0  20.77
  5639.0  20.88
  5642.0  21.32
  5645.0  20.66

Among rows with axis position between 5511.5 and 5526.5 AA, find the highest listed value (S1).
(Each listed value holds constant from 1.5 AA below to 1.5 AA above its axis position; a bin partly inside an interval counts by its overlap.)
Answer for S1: 21.46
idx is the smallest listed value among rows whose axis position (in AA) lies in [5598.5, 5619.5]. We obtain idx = 19.65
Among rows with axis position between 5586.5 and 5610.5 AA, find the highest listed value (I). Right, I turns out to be 21.1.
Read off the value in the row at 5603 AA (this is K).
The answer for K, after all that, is 19.65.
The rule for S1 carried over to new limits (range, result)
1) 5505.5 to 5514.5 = 20.01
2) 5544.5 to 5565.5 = 22.3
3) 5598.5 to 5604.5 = 20.11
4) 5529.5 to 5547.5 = 21.26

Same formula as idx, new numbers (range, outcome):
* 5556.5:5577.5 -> 19.84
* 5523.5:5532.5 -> 19.48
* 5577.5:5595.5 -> 18.67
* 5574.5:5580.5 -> 20.59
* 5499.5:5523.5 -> 19.95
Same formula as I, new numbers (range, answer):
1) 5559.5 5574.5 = 20.65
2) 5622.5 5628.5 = 20.46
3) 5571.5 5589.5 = 20.84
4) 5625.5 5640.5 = 20.88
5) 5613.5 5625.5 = 20.81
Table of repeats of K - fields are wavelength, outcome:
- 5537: 21.26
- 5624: 20.46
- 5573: 19.84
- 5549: 22.3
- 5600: 20.11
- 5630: 19.98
